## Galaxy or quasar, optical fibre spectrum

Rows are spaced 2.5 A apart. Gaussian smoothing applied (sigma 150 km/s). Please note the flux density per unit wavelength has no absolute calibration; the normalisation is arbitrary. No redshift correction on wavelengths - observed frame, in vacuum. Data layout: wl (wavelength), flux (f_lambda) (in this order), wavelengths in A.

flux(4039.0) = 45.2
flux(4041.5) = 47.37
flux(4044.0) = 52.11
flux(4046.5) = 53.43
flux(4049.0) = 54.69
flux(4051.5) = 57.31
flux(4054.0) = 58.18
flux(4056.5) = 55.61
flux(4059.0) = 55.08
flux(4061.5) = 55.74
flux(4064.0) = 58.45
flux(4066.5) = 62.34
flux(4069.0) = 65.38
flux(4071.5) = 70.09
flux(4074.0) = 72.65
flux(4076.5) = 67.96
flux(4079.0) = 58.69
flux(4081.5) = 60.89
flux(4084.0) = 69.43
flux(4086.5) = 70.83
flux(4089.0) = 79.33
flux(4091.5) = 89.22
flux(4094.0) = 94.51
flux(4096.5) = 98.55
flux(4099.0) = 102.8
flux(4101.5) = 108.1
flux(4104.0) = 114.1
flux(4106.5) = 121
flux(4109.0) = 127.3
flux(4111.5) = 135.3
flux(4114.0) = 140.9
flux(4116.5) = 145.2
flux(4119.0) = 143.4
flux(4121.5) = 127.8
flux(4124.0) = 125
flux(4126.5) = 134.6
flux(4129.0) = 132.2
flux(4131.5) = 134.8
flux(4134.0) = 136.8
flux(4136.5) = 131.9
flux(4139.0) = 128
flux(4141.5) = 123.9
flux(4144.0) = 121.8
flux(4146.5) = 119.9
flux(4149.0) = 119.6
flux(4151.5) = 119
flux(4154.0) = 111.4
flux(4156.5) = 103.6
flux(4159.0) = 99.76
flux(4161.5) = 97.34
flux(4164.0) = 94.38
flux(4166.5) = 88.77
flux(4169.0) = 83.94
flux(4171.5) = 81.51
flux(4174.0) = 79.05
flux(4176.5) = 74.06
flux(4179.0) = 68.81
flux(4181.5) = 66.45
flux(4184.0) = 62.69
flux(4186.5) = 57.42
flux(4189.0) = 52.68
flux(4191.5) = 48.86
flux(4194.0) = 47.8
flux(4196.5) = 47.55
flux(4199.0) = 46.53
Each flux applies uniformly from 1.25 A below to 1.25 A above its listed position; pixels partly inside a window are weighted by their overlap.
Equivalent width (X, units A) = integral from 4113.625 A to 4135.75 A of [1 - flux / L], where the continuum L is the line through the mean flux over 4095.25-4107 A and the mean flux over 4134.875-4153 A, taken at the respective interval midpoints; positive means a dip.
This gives -3.6 A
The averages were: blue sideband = 108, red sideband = 124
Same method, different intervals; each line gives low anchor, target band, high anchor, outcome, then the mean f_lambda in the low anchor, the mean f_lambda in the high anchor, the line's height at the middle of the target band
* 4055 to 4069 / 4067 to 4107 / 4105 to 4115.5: 5.5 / 58.2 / 131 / 95.9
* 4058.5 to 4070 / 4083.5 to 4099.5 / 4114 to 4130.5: 1.5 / 59.5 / 135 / 95.1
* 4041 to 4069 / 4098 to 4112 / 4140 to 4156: -4.3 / 56.1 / 119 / 89.8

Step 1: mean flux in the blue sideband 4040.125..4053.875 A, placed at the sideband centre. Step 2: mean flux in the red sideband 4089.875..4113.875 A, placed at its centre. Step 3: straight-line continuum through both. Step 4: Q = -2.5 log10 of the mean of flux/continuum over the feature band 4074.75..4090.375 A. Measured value 0.31 mag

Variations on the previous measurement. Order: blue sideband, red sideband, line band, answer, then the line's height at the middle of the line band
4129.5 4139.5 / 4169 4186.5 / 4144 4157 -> -0.05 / 111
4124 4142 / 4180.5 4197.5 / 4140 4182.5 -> -0.05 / 92.8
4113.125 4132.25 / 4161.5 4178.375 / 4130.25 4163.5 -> -0.09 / 109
